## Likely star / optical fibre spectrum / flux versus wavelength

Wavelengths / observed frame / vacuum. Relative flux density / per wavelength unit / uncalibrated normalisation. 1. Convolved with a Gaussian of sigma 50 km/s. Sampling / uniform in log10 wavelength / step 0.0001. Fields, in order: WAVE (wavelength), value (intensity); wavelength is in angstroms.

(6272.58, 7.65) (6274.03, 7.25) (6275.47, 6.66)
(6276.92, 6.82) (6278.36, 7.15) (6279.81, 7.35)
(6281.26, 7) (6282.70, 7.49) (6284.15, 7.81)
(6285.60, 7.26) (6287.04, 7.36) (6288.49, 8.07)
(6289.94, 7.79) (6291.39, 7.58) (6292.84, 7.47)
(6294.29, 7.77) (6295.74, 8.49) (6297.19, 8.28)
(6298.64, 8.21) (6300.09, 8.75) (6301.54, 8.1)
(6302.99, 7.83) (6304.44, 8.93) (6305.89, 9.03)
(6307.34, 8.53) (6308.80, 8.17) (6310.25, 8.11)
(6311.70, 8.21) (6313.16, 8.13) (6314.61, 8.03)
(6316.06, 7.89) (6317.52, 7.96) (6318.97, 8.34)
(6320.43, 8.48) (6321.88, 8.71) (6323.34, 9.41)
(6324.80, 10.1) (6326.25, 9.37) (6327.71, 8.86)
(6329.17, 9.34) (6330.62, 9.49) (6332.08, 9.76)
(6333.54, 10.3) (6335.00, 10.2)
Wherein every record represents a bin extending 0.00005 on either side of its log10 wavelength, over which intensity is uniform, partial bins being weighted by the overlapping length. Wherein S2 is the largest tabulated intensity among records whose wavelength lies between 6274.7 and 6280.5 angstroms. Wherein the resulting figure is 7.35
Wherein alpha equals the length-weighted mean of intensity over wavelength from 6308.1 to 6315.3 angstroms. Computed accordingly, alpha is 8.13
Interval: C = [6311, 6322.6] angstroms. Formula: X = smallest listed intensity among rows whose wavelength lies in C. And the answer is 7.89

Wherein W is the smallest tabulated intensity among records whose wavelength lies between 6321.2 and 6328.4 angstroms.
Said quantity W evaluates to 8.71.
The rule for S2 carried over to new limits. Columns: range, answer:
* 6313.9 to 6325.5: 10.1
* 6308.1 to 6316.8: 8.21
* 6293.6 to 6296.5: 8.49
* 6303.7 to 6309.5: 9.03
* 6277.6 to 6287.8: 7.81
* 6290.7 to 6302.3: 8.75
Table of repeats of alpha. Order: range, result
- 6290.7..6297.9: 7.92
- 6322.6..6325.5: 9.72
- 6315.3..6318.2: 7.92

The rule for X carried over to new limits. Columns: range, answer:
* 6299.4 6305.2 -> 7.83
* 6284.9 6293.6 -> 7.26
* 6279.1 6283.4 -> 7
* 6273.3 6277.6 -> 6.66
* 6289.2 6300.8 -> 7.47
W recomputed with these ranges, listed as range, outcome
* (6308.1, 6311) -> 8.11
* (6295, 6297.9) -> 8.28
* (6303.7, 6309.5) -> 8.17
